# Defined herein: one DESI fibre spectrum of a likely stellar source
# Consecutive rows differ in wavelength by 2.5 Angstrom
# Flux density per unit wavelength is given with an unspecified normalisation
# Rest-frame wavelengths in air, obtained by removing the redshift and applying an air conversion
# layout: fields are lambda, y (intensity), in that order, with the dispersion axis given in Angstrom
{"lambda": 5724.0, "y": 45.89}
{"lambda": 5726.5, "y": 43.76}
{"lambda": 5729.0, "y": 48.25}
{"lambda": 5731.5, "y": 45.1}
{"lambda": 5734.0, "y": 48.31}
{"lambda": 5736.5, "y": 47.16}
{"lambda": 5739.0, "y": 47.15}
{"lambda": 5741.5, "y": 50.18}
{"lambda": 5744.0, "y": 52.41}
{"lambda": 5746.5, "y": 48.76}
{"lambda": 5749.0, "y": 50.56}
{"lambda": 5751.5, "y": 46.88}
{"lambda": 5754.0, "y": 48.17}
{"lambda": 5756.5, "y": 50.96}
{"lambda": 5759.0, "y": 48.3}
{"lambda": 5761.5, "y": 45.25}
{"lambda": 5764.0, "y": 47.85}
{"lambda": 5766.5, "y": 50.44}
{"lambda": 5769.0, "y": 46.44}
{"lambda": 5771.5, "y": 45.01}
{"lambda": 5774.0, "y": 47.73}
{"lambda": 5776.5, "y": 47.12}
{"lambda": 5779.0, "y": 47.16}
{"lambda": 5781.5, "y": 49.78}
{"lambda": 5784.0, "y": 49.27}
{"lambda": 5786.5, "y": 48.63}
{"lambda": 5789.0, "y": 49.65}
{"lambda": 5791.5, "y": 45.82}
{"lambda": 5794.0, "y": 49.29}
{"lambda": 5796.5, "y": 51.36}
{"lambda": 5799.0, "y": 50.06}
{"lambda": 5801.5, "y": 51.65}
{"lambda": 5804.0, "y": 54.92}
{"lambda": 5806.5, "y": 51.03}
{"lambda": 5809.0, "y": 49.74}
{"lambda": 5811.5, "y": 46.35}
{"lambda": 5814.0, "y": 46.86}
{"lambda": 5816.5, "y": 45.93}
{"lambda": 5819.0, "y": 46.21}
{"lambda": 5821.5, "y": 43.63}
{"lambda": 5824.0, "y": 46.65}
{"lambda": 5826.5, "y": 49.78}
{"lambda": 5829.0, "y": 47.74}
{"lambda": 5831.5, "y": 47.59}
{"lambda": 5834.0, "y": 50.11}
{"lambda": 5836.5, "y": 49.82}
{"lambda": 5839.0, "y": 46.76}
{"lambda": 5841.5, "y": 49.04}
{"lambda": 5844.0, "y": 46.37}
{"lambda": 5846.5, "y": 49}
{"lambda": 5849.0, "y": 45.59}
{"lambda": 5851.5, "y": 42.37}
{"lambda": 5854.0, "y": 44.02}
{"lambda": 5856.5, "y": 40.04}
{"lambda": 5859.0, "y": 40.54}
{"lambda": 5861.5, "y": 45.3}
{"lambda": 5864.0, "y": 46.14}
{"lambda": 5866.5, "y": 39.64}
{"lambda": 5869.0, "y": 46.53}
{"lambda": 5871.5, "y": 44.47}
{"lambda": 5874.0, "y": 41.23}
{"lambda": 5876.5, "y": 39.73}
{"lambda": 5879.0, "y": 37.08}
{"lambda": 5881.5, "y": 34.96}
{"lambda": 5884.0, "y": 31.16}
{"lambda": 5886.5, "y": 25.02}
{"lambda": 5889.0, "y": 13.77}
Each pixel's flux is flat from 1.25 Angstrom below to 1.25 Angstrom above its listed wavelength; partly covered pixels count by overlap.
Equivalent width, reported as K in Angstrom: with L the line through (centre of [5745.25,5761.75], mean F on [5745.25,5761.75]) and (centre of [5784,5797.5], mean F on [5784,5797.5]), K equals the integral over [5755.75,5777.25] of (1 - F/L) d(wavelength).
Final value 0.5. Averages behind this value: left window 48.6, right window 48.9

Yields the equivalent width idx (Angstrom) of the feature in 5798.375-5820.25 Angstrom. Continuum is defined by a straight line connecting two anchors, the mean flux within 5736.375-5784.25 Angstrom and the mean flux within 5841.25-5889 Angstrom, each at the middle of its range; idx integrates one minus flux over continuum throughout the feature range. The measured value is -2.2 Angstrom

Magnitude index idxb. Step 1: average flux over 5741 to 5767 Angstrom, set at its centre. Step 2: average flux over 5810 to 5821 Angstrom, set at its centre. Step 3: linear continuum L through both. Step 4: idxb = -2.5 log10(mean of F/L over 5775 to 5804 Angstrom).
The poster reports -0.04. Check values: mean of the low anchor 49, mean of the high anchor 46.2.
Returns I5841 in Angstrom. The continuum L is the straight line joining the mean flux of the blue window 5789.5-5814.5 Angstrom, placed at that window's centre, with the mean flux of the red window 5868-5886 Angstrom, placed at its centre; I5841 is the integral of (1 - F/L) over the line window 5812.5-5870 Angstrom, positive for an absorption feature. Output -2.6 Angstrom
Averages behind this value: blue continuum 49.8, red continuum 38.6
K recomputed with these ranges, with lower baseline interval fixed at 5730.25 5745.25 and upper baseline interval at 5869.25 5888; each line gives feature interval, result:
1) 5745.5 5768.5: -0.9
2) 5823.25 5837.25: -2.8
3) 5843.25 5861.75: -2.5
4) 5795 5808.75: -2.8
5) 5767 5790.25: -1.6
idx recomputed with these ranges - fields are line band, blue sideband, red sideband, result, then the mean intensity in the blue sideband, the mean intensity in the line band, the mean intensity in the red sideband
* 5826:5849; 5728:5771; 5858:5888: -3.6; 48.3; 48.3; 39.1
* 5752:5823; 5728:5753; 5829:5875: -1.8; 48.5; 48.4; 45.3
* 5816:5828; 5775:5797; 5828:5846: 0.5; 48.6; 46.5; 48.2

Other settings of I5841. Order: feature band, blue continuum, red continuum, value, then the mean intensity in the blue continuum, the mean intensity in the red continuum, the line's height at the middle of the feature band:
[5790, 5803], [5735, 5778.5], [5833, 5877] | -0.79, 48.2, 44.9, 46.9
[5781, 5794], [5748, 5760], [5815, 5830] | -0.22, 49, 46.6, 47.8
